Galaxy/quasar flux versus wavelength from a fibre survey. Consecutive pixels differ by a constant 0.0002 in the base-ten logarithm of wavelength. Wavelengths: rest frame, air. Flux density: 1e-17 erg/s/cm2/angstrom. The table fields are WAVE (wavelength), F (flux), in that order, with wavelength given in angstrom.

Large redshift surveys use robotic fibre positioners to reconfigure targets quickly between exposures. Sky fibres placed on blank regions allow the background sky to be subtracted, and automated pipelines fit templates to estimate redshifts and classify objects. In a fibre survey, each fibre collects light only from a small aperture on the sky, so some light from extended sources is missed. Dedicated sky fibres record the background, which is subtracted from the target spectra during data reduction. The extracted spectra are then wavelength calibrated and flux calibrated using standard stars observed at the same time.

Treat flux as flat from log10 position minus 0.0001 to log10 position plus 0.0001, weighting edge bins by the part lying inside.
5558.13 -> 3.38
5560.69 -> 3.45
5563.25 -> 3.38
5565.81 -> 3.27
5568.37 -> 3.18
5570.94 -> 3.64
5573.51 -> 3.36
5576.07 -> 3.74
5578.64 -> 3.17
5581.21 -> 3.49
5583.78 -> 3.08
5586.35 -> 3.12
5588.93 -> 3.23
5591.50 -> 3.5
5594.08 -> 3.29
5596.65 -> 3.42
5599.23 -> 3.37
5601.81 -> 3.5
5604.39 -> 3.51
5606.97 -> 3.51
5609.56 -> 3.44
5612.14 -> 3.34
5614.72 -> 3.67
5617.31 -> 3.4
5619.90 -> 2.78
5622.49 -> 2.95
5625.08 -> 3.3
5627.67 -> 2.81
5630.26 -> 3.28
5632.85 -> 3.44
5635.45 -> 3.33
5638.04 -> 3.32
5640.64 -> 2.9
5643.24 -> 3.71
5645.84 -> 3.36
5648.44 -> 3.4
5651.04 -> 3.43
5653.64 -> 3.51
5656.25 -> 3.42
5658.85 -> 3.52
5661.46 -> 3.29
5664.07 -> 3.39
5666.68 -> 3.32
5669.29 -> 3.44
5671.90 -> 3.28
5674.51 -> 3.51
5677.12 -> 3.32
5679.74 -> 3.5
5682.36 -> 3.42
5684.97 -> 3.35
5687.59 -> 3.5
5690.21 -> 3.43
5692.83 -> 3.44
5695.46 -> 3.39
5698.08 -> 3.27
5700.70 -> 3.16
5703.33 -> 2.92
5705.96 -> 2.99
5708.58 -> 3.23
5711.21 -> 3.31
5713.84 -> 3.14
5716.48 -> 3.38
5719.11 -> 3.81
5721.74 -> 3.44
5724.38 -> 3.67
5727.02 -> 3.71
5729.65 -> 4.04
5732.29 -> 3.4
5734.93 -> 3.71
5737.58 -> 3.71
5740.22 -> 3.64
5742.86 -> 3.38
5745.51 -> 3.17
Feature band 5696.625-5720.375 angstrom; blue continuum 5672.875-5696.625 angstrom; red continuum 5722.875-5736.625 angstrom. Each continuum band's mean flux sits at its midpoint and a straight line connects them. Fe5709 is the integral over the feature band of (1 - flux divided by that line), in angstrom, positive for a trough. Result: 2.2 angstrom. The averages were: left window 3.43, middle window 3.25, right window 3.7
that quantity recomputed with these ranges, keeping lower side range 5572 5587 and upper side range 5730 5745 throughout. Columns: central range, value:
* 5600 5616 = -0.5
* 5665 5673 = 0.3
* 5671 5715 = 2.6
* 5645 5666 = 0.2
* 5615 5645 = 1.7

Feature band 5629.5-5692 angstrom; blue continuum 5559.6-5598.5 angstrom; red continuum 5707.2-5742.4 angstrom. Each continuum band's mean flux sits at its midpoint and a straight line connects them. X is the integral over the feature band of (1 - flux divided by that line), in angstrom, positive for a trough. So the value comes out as 1.3 angstrom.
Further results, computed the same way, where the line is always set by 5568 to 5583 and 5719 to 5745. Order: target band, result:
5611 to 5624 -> 1.0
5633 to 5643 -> 0.7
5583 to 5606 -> 0.8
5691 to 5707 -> 1.7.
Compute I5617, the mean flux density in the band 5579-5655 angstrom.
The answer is 3.32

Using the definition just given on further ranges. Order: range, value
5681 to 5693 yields 3.43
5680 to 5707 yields 3.3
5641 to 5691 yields 3.42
